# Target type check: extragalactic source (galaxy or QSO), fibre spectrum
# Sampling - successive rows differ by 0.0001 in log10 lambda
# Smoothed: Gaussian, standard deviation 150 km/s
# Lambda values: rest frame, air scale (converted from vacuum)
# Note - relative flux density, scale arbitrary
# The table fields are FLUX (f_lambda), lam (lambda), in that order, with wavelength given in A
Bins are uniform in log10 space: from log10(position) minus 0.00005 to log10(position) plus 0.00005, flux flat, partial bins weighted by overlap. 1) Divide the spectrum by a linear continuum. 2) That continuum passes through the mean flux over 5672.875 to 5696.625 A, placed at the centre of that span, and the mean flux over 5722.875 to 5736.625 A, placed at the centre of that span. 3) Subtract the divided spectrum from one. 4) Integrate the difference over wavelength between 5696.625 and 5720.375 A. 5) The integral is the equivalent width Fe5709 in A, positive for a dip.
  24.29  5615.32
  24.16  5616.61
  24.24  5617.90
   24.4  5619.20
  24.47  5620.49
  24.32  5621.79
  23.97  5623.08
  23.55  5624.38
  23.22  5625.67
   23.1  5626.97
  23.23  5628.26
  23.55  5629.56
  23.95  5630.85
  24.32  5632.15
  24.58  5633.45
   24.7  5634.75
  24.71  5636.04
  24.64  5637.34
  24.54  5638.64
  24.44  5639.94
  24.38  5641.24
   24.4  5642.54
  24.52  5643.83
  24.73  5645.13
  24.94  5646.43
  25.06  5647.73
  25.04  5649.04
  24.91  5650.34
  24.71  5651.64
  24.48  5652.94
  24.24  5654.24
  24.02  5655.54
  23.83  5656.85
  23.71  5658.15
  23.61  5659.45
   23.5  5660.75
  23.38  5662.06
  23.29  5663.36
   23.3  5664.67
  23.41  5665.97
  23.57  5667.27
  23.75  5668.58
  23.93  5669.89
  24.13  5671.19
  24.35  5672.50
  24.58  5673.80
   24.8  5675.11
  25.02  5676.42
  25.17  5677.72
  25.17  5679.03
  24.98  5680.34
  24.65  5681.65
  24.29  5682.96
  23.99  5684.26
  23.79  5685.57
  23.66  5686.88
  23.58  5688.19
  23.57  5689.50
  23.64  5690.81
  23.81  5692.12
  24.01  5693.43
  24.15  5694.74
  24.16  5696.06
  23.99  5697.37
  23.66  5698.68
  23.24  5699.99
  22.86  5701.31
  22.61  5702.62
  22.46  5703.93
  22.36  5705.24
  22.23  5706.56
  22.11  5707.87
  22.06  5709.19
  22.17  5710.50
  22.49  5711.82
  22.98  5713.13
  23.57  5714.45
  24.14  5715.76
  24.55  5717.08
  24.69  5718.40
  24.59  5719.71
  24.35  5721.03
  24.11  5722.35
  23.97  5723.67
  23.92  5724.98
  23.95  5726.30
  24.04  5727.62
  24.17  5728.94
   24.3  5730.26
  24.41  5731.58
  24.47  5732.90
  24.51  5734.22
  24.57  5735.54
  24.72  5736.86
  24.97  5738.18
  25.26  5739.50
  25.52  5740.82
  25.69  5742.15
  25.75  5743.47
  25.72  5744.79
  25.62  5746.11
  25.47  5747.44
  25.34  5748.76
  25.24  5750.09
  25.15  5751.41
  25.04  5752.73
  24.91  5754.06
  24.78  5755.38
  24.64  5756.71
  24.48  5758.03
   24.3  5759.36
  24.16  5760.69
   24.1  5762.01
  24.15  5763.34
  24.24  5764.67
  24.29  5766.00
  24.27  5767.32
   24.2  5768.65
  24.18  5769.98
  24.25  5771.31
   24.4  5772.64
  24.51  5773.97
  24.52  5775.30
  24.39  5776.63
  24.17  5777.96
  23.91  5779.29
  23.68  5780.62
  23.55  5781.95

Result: 1.1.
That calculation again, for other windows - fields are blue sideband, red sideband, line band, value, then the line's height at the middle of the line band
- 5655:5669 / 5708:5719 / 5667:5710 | -0.7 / 23.4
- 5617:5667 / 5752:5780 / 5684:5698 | 0.2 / 24.2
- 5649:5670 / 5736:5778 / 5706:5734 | 0.8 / 24.4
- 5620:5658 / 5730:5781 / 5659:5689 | 0.4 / 24.4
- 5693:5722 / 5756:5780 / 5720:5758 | -1.5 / 23.8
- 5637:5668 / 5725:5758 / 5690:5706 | 0.7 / 24.6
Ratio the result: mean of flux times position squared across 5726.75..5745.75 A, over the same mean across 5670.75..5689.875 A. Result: 1.04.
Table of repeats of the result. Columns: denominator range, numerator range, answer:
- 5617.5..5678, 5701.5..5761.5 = 1.03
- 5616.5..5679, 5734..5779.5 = 1.06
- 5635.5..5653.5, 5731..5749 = 1.05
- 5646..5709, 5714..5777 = 1.05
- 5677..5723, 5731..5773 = 1.07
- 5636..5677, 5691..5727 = 0.99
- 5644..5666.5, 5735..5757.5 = 1.08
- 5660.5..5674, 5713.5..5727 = 1.04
